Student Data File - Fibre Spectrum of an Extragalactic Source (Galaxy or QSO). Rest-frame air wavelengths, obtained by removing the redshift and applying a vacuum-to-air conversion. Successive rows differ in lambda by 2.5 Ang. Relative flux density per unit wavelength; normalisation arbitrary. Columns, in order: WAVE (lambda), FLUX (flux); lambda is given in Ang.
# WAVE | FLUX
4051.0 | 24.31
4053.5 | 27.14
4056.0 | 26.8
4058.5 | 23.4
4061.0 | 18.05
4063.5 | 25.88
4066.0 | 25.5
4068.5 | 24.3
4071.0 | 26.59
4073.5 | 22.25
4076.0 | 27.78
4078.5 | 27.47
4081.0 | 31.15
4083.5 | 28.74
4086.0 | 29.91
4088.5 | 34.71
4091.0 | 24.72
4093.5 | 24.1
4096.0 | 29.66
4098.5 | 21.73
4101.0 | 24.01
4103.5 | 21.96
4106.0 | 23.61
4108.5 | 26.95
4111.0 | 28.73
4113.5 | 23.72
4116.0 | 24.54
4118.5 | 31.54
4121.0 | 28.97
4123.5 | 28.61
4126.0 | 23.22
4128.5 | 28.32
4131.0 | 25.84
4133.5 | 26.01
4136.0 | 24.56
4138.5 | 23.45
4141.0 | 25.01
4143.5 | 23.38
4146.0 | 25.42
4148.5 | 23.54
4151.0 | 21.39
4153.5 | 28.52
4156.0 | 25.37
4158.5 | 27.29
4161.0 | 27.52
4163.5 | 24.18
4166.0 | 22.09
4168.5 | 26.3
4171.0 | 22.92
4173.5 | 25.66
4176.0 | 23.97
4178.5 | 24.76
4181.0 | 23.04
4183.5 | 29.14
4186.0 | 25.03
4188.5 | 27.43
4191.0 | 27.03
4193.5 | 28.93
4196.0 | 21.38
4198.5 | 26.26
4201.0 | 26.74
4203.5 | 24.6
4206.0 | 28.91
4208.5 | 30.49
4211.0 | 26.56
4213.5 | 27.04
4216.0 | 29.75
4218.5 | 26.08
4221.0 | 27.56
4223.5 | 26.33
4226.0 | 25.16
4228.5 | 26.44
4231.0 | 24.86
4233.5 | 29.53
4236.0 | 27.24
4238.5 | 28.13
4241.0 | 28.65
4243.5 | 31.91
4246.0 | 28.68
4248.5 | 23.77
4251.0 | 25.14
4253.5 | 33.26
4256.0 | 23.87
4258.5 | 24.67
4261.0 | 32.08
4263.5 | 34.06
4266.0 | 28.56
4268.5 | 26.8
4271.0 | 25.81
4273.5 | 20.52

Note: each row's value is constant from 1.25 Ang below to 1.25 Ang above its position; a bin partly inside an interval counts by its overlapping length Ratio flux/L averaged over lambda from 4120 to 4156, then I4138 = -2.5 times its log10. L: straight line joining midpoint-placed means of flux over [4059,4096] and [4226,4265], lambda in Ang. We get 0.07 mag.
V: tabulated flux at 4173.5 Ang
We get 25.66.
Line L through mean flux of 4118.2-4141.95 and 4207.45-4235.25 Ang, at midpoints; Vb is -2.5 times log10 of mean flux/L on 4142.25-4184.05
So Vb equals 0.08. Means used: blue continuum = 26.4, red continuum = 27.2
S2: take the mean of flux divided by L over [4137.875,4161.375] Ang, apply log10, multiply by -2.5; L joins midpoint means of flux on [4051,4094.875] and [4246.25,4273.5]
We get 0.07 mag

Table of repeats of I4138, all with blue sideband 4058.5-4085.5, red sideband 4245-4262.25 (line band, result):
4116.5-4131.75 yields -0.06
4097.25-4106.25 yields 0.15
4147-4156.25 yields 0.08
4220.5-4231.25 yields 0.04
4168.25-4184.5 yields 0.07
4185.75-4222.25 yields 0.00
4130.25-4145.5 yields 0.07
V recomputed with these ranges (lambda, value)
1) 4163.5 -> 24.18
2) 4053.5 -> 27.14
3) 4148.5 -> 23.54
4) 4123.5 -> 28.61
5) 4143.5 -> 23.38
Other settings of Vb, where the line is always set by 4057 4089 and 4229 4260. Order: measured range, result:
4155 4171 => 0.07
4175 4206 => 0.05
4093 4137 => 0.03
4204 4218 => -0.04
